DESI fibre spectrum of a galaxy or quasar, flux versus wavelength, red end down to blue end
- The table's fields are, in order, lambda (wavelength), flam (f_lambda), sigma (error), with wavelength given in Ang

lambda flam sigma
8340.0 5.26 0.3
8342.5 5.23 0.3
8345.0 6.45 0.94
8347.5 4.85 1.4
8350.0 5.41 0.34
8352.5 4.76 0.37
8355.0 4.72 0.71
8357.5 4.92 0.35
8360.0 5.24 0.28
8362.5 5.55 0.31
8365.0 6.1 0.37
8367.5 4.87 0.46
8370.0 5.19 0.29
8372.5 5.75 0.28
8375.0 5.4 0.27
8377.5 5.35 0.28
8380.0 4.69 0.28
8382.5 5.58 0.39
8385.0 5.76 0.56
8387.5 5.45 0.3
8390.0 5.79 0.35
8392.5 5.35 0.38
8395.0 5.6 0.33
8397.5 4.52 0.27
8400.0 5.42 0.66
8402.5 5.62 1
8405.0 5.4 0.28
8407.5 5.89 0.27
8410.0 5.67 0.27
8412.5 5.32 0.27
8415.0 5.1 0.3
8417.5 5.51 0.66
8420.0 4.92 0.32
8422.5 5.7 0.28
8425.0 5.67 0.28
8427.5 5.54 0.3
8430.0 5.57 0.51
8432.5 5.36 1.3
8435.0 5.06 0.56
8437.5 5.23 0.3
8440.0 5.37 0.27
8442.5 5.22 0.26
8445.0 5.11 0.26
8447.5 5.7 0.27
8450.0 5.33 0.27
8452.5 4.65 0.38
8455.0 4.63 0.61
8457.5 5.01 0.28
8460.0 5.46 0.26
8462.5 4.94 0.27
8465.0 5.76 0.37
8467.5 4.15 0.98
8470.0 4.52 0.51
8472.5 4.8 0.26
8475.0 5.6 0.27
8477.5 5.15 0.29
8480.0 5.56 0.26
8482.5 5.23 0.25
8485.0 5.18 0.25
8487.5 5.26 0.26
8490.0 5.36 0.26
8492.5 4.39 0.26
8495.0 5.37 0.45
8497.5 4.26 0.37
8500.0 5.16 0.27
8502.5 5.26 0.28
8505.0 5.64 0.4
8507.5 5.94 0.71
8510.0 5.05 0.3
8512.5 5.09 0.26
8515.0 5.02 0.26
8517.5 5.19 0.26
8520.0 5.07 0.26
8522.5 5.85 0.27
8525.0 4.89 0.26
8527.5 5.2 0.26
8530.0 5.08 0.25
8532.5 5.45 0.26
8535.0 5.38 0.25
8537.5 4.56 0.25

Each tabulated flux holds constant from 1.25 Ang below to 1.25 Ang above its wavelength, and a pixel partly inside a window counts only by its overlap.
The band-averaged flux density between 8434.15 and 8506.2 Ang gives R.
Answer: 5.12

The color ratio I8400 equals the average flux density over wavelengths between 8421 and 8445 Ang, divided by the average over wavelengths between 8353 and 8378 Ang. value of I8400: 1.0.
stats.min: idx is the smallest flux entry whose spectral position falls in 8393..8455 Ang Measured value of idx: 4.52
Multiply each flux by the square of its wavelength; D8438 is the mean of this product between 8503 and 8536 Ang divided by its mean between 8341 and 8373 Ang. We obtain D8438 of 1.04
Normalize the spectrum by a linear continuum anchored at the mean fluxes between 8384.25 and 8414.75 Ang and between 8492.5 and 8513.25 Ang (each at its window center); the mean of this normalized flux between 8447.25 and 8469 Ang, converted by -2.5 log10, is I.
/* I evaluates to 0.06 mag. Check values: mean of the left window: 5.47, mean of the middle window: 5.03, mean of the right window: 5.17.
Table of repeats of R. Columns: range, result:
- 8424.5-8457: 5.25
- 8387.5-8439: 5.41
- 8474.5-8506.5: 5.18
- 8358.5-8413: 5.43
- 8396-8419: 5.38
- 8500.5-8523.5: 5.33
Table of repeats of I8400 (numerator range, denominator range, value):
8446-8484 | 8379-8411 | 0.94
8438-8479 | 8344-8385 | 0.96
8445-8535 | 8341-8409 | 0.96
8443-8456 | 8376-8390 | 0.94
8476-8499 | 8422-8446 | 0.95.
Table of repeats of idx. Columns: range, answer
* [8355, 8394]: 4.69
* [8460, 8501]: 4.15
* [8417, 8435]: 4.92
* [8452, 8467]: 4.63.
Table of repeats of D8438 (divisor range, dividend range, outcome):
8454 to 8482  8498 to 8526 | 1.05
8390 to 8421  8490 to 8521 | 0.98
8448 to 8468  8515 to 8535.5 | 1.06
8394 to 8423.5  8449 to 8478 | 0.94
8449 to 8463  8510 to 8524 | 1.06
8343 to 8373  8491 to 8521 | 1.00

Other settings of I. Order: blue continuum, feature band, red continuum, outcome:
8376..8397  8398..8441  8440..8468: -0.029 mag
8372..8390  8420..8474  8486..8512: 0.023 mag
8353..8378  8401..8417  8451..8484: -0.064 mag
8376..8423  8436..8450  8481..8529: -0.003 mag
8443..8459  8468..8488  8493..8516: 0.002 mag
